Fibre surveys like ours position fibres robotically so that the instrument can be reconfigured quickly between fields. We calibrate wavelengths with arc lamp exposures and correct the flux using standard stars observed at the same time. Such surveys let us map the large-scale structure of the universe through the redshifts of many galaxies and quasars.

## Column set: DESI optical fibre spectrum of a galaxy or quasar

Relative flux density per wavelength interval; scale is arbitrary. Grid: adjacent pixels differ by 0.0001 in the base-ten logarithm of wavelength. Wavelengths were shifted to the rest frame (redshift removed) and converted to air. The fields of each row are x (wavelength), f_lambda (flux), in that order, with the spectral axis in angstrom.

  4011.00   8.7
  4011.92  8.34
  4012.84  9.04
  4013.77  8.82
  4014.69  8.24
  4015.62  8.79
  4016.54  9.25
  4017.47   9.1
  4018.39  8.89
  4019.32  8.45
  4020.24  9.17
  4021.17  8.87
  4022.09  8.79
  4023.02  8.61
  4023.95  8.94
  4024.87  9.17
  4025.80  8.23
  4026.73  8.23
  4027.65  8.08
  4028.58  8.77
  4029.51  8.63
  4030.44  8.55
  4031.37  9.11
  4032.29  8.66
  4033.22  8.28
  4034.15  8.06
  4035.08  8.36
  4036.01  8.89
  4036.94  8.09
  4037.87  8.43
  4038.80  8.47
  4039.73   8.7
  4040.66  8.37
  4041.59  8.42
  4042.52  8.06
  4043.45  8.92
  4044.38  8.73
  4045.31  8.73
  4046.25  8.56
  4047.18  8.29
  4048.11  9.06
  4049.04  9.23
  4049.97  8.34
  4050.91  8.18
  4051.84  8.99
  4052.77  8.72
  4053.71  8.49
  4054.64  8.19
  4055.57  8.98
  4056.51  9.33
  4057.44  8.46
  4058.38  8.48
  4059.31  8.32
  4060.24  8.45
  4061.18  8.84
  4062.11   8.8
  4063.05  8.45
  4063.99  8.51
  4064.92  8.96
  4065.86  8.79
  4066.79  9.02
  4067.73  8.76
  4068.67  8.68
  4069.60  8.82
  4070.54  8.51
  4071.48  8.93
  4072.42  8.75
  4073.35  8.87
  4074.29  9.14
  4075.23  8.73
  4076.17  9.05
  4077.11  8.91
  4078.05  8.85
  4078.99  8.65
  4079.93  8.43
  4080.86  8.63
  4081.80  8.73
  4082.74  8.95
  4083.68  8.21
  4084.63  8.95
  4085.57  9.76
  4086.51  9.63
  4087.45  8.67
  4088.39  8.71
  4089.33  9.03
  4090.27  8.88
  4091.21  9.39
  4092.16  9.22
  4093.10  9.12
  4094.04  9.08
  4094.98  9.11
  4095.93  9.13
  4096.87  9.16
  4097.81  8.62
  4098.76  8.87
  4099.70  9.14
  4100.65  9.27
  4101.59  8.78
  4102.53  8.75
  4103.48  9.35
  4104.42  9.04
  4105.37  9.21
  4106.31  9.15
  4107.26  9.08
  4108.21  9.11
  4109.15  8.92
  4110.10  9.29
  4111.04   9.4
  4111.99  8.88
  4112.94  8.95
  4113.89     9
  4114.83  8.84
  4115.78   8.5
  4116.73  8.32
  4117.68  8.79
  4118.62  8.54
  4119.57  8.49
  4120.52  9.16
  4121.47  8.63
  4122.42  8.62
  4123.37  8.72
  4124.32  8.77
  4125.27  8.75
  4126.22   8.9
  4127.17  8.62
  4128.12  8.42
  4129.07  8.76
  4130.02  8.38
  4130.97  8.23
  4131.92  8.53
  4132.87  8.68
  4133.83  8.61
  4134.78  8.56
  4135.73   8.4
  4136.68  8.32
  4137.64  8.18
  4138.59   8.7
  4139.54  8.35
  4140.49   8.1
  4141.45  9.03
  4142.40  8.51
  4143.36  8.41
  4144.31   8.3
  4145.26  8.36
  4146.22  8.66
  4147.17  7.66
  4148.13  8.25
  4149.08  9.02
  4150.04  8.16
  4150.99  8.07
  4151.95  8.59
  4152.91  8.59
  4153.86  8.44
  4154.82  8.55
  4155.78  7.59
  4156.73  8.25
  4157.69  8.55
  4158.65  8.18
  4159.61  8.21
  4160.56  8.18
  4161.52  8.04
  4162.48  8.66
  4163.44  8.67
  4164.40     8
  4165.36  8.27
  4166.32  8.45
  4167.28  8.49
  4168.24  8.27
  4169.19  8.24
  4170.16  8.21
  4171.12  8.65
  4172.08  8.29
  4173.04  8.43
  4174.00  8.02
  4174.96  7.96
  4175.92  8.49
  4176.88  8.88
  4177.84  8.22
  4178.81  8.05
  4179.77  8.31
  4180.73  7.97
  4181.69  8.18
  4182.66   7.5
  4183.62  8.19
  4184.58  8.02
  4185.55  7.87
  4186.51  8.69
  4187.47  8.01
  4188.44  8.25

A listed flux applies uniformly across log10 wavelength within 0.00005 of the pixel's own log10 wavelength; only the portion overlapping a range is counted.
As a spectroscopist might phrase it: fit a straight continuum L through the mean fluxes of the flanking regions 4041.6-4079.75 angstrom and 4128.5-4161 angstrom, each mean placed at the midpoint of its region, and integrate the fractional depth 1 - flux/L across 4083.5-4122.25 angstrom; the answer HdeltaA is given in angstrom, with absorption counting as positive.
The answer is -2.0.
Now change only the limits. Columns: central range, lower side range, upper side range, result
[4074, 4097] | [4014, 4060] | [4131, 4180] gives -1.19 angstrom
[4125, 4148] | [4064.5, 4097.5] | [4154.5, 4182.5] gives 0.11 angstrom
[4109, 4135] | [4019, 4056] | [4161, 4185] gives -1.04 angstrom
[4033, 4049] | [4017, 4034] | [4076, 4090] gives 0.40 angstrom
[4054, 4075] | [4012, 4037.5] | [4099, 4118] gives 0.21 angstrom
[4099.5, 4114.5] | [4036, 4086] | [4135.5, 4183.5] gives -0.99 angstrom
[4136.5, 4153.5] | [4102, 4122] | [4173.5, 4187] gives 0.31 angstrom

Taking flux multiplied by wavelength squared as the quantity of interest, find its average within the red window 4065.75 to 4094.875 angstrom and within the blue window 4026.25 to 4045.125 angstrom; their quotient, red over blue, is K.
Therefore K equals 1.1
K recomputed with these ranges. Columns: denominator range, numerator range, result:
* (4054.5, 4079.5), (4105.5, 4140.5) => 1.02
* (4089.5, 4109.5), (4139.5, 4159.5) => 0.94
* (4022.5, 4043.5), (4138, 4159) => 1.04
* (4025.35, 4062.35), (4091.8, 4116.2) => 1.09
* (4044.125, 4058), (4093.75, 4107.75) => 1.07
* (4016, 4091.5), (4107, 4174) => 1.02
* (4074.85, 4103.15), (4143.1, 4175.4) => 0.96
